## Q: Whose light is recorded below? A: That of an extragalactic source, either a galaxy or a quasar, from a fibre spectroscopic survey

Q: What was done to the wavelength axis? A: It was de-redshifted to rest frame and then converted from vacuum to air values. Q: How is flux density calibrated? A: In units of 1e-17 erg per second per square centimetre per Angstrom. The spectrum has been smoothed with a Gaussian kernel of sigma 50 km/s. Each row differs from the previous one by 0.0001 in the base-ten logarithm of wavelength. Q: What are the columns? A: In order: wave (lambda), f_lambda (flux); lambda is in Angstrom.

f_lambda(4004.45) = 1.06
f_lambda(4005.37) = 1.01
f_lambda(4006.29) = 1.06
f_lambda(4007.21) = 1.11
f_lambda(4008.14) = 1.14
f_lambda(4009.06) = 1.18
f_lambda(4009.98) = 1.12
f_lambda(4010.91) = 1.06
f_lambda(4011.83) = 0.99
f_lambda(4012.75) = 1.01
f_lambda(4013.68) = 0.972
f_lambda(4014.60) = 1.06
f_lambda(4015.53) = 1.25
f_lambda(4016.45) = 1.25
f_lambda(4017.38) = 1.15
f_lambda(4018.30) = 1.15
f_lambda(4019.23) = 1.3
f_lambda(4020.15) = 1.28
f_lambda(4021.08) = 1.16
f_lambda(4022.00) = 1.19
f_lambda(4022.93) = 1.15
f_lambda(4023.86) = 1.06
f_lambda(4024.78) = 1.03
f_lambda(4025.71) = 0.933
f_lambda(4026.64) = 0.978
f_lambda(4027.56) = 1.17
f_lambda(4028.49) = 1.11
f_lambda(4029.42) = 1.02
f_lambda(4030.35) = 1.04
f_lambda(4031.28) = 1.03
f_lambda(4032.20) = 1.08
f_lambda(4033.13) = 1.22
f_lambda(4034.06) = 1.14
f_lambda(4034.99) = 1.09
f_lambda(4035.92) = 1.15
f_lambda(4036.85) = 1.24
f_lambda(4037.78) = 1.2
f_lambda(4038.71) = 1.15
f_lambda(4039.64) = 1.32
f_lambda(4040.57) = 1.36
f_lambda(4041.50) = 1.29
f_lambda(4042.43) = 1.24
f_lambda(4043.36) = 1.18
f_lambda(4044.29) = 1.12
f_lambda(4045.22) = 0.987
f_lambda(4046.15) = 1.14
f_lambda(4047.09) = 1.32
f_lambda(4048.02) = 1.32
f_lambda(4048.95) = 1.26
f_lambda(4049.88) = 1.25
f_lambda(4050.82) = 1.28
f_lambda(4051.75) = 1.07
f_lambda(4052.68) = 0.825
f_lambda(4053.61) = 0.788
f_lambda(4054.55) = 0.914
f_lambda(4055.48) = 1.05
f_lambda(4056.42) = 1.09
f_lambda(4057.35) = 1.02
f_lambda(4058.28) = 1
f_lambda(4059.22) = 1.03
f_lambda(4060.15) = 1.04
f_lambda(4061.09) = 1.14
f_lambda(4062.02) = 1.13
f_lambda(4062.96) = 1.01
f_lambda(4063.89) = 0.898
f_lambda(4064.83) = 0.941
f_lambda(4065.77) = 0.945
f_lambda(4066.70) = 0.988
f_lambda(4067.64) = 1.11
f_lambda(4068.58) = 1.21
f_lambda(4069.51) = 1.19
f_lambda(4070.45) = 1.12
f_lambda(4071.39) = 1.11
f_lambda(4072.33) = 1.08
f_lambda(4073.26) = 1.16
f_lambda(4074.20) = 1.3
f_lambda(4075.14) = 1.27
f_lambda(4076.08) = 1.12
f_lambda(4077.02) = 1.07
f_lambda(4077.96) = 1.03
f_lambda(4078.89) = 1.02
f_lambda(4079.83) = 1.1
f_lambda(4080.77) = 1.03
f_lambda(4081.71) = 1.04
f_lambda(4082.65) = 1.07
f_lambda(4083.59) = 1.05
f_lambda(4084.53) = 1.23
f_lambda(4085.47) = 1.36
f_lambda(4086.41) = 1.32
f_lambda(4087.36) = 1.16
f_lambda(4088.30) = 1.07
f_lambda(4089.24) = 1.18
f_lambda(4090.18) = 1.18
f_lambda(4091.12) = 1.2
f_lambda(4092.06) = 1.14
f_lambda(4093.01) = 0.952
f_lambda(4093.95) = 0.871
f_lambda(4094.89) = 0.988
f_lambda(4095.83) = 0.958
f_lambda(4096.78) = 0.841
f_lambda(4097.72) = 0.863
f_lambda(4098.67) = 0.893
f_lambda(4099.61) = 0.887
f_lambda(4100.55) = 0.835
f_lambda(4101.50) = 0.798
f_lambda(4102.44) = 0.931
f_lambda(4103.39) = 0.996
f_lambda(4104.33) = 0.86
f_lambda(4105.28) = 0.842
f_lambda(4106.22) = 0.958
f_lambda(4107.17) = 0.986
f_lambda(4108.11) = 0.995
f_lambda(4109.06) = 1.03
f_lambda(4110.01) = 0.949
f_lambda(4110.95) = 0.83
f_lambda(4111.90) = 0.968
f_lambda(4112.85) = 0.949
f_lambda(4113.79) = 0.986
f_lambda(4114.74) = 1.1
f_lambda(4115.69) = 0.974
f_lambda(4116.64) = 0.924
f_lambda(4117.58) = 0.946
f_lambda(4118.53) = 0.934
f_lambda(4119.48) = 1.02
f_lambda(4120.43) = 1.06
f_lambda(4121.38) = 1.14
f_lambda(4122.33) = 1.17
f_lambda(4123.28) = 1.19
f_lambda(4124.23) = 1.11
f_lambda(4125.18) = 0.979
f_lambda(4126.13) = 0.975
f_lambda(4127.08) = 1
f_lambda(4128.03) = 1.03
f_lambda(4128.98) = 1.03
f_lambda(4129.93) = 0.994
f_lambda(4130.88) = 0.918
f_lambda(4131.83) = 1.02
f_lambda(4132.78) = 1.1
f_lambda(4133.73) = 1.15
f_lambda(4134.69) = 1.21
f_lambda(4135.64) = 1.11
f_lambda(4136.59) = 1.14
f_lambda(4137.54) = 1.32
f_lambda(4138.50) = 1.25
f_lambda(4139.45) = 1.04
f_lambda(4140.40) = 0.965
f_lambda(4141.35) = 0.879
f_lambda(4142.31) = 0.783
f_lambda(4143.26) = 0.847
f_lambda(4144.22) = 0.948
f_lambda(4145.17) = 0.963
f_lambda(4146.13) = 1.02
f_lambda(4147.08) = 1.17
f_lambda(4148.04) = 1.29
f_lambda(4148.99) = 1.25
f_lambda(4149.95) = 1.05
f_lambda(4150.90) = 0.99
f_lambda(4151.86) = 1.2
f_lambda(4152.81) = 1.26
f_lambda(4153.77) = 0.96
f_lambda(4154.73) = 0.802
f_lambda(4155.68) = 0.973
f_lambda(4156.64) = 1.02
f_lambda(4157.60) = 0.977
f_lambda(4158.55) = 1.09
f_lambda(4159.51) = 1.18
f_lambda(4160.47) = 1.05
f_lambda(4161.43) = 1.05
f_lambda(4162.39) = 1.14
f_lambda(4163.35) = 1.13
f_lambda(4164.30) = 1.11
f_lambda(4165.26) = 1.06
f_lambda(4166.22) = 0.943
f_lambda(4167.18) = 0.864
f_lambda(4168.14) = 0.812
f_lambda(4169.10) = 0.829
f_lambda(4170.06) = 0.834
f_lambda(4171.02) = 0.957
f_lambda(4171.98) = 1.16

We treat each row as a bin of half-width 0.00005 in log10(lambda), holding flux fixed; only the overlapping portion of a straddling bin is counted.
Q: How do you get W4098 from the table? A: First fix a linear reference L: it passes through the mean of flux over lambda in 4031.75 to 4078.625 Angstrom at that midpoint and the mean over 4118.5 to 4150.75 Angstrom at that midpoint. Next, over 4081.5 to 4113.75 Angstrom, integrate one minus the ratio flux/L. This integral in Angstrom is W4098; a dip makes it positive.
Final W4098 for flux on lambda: 2.5 Angstrom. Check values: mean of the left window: 1.12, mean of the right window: 1.06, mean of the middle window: 1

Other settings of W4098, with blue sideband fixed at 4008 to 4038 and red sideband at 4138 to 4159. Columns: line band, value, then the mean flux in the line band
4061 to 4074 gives 0.1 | 1.08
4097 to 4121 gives 2.7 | 0.94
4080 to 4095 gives -0.6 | 1.12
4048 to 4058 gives 0.3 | 1.07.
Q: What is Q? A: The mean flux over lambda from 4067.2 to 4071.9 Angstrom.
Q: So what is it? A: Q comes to 1.15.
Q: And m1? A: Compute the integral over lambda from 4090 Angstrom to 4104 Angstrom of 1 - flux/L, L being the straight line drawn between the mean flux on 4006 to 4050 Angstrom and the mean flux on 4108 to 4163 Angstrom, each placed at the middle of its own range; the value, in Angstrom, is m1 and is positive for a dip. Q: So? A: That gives 1.7 Angstrom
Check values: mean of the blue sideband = 1.15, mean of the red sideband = 1.04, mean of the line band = 0.95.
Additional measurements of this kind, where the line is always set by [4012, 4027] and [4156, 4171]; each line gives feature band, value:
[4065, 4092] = -1.50 Angstrom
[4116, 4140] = -0.88 Angstrom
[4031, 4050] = -1.62 Angstrom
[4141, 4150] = -0.02 Angstrom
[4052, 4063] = 0.85 Angstrom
